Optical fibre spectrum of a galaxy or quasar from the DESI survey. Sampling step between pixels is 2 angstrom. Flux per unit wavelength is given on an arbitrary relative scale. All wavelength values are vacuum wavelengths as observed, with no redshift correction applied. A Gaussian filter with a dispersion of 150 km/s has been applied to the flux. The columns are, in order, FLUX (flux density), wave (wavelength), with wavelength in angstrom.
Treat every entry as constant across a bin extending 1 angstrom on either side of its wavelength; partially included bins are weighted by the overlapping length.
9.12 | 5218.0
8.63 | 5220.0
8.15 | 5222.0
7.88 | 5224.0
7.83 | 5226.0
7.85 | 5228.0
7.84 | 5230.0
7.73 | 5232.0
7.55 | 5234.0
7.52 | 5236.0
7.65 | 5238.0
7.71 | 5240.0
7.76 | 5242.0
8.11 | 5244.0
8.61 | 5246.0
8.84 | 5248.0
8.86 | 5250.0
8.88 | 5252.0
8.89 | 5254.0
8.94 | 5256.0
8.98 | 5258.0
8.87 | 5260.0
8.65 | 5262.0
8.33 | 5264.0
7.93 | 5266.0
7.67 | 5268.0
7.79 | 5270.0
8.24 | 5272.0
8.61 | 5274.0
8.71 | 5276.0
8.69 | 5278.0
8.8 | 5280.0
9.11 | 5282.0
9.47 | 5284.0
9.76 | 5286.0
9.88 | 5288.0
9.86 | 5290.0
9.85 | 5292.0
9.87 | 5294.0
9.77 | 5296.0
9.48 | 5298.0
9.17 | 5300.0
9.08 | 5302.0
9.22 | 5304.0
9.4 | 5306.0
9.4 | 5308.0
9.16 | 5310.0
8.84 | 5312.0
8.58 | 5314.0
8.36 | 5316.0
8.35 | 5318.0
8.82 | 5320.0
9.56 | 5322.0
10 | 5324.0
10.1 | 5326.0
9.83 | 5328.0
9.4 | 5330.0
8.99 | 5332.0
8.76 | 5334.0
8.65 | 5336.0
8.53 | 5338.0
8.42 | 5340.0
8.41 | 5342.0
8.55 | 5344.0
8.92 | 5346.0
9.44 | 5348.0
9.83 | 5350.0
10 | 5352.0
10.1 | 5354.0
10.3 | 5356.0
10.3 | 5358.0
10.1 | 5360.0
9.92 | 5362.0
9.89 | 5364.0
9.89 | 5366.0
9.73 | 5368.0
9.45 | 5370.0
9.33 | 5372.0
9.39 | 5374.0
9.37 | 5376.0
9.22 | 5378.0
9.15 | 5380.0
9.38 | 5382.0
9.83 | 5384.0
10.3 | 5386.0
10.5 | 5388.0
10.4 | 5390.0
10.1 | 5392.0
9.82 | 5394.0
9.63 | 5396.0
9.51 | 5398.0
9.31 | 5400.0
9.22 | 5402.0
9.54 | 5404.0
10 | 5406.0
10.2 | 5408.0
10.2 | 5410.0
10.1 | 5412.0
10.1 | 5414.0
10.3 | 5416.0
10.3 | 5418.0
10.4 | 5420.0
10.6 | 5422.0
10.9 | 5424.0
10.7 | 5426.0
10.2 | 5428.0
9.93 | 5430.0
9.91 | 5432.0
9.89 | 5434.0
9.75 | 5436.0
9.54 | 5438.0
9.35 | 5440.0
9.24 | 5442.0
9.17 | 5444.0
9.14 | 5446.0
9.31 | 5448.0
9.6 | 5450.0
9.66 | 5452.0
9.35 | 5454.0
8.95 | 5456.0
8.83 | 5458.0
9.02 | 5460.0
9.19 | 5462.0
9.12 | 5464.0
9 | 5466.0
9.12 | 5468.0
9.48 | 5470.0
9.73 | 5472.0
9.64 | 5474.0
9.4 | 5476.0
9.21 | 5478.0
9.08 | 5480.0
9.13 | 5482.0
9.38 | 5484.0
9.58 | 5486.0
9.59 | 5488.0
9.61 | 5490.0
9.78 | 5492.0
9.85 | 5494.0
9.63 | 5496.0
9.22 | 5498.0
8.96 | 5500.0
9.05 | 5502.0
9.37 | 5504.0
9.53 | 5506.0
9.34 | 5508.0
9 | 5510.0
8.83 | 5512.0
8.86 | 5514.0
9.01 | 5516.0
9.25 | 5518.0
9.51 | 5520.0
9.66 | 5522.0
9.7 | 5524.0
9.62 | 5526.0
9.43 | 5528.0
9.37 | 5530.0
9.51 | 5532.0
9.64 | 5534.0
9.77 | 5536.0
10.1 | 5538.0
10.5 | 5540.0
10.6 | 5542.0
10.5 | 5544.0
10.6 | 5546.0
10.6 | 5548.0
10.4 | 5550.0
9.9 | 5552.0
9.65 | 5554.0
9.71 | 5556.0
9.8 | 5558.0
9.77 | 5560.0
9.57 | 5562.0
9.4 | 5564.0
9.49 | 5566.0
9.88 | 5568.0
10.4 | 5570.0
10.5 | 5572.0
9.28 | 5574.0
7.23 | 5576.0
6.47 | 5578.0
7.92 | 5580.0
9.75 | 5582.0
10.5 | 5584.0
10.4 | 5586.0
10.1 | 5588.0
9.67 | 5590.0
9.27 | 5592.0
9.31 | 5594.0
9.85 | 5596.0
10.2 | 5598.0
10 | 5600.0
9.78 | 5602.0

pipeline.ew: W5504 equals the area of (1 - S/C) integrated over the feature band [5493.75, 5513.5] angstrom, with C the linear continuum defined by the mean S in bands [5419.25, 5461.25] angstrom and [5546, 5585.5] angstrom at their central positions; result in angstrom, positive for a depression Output 0.73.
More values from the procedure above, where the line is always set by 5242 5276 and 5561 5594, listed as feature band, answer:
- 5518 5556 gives -2.8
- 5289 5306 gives -1.8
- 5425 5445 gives -1.8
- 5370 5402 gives -3.0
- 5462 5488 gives -0.7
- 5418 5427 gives -1.7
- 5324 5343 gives -0.8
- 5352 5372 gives -2.6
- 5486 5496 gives -0.6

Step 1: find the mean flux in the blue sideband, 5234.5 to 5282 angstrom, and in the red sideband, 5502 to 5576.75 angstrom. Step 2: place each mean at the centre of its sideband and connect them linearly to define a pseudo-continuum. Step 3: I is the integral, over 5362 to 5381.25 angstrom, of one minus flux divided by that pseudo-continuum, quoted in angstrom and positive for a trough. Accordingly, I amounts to -1.3 angstrom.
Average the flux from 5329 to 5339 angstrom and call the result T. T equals 8.87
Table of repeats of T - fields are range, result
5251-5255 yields 8.89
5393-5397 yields 9.73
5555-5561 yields 9.76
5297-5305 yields 9.24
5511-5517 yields 8.9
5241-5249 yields 8.33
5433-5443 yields 9.55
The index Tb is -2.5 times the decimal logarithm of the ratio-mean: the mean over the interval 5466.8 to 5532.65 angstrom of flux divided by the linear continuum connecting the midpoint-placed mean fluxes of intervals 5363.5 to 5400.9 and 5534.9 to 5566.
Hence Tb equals 0.06 mag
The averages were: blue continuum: 9.69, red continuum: 10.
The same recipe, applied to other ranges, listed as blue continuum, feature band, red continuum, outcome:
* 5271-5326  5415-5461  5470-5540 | -0.04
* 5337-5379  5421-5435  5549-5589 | -0.09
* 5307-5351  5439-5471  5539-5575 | 0.04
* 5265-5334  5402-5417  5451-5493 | -0.09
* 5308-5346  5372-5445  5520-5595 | -0.07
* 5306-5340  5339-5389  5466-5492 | -0.05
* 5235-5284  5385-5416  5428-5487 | -0.09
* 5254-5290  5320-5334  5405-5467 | -0.05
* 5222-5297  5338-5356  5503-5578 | -0.04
